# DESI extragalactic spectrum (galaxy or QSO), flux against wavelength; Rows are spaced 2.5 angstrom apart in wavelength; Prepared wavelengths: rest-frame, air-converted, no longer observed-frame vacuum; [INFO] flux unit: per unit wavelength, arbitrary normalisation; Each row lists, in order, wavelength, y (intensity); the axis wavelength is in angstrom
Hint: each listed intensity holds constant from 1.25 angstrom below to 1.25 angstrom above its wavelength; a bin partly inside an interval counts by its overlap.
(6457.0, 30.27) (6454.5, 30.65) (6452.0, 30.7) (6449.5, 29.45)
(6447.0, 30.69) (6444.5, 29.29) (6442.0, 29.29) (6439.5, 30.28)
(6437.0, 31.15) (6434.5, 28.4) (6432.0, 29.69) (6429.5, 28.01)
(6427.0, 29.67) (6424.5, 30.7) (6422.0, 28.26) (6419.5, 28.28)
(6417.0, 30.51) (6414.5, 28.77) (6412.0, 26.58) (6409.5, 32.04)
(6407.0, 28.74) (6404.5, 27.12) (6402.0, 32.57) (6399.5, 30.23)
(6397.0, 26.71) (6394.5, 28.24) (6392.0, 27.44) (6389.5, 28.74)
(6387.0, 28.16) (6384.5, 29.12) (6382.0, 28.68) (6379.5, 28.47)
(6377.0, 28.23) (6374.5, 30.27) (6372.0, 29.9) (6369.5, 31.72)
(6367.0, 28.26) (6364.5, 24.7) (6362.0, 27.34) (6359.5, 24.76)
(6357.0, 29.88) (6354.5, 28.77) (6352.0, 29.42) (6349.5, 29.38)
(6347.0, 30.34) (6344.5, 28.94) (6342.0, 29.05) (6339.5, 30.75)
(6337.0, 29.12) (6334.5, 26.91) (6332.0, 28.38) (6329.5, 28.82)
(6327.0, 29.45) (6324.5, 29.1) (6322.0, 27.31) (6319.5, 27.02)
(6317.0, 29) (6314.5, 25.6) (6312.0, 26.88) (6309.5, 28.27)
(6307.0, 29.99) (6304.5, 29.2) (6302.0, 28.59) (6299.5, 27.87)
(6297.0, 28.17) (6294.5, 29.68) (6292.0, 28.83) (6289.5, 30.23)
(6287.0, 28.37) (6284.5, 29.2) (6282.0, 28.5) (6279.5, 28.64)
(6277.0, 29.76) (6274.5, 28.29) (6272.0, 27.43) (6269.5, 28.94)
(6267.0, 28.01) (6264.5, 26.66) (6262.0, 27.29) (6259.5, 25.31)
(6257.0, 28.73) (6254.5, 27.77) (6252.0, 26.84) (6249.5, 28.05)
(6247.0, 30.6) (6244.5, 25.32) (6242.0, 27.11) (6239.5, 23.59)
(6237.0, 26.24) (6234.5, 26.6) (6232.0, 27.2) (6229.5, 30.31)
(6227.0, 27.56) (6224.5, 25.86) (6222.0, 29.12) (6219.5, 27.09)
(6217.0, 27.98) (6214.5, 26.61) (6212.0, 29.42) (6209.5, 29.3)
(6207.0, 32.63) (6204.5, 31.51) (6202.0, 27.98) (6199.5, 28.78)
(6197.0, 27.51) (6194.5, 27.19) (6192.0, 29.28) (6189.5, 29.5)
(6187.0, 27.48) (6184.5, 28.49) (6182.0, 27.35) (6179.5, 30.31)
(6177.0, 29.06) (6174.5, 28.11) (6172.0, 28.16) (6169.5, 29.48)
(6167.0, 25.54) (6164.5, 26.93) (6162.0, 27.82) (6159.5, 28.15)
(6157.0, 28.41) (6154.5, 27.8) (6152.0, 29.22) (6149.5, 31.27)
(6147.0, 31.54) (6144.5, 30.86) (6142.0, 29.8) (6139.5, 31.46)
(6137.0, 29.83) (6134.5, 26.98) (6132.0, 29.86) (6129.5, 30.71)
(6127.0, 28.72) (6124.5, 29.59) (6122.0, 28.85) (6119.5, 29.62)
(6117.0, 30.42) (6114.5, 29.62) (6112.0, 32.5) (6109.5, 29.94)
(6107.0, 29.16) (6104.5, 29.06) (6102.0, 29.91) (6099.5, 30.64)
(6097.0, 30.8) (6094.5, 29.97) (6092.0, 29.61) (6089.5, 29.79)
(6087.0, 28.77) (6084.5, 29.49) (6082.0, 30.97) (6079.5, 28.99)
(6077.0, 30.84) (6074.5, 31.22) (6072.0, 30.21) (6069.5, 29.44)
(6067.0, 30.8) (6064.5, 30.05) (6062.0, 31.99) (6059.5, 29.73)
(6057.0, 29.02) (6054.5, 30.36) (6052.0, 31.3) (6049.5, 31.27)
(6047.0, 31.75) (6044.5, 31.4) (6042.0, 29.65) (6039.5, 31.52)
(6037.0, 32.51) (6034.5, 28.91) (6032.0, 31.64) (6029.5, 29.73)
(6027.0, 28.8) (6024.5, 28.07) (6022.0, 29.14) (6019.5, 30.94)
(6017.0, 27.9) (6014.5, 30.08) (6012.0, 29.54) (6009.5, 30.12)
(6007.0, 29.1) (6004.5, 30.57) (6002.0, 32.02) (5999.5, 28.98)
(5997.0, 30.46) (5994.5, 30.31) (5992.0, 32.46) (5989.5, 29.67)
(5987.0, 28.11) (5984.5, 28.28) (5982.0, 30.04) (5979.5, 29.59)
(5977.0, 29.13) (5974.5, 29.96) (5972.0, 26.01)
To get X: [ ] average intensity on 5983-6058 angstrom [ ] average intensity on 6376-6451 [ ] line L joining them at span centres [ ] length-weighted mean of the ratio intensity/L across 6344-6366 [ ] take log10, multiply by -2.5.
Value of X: 0.04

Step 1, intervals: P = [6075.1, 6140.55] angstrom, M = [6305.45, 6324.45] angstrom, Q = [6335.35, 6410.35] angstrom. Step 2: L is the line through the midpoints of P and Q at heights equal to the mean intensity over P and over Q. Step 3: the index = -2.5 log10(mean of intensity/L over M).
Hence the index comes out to 0.05 mag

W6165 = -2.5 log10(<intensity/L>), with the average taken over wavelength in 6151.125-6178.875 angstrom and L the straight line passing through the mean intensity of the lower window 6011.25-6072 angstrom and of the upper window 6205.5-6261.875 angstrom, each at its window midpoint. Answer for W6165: 0.02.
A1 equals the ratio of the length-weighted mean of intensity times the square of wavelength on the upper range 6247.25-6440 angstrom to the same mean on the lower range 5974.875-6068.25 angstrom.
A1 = 1.05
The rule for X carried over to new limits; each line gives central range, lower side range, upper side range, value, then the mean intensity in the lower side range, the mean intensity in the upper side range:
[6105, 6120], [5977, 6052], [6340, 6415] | -0.02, 30.1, 28.8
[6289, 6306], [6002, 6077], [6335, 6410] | 0.01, 30.3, 28.9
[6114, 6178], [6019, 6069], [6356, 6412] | 0.03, 30.4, 28.6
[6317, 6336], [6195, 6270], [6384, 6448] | 0.01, 27.8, 29.2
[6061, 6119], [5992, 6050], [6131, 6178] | -0.02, 30.2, 29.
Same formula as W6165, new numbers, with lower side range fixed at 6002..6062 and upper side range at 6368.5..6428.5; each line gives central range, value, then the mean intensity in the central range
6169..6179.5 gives 0.035 mag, 28.8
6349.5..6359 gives 0.009 mag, 29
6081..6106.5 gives 0.006 mag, 29.9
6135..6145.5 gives -0.012 mag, 30.2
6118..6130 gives 0.018 mag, 29.4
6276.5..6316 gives 0.031 mag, 28.6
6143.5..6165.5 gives 0.027 mag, 29.1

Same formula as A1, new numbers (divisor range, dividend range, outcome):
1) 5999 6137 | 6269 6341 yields 1.03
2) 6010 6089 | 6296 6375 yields 1.04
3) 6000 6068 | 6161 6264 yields 0.98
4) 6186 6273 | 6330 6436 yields 1.09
